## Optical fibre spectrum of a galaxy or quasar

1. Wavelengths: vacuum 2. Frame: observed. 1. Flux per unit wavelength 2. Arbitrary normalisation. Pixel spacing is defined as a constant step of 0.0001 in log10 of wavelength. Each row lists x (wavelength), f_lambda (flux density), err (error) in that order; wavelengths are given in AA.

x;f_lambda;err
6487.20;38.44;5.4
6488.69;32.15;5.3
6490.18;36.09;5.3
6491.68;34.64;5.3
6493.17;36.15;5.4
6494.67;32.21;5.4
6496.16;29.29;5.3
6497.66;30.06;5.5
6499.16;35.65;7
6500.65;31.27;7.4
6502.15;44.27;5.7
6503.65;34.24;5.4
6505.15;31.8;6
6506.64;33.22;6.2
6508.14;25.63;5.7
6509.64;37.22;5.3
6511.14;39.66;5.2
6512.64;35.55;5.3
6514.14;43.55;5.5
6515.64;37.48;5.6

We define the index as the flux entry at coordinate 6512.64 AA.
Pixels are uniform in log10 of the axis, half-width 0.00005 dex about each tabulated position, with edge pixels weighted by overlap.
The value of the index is 35.55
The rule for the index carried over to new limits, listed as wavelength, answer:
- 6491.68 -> 34.64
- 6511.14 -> 39.66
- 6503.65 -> 34.24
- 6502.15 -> 44.27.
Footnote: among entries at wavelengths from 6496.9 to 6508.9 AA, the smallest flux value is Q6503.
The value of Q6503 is 25.63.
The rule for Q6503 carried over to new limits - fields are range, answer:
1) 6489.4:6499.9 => 29.29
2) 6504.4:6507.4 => 31.8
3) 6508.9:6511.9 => 37.22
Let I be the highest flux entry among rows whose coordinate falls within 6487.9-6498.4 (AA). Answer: 36.15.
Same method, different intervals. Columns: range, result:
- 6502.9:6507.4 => 34.24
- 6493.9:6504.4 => 44.27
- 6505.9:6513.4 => 39.66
